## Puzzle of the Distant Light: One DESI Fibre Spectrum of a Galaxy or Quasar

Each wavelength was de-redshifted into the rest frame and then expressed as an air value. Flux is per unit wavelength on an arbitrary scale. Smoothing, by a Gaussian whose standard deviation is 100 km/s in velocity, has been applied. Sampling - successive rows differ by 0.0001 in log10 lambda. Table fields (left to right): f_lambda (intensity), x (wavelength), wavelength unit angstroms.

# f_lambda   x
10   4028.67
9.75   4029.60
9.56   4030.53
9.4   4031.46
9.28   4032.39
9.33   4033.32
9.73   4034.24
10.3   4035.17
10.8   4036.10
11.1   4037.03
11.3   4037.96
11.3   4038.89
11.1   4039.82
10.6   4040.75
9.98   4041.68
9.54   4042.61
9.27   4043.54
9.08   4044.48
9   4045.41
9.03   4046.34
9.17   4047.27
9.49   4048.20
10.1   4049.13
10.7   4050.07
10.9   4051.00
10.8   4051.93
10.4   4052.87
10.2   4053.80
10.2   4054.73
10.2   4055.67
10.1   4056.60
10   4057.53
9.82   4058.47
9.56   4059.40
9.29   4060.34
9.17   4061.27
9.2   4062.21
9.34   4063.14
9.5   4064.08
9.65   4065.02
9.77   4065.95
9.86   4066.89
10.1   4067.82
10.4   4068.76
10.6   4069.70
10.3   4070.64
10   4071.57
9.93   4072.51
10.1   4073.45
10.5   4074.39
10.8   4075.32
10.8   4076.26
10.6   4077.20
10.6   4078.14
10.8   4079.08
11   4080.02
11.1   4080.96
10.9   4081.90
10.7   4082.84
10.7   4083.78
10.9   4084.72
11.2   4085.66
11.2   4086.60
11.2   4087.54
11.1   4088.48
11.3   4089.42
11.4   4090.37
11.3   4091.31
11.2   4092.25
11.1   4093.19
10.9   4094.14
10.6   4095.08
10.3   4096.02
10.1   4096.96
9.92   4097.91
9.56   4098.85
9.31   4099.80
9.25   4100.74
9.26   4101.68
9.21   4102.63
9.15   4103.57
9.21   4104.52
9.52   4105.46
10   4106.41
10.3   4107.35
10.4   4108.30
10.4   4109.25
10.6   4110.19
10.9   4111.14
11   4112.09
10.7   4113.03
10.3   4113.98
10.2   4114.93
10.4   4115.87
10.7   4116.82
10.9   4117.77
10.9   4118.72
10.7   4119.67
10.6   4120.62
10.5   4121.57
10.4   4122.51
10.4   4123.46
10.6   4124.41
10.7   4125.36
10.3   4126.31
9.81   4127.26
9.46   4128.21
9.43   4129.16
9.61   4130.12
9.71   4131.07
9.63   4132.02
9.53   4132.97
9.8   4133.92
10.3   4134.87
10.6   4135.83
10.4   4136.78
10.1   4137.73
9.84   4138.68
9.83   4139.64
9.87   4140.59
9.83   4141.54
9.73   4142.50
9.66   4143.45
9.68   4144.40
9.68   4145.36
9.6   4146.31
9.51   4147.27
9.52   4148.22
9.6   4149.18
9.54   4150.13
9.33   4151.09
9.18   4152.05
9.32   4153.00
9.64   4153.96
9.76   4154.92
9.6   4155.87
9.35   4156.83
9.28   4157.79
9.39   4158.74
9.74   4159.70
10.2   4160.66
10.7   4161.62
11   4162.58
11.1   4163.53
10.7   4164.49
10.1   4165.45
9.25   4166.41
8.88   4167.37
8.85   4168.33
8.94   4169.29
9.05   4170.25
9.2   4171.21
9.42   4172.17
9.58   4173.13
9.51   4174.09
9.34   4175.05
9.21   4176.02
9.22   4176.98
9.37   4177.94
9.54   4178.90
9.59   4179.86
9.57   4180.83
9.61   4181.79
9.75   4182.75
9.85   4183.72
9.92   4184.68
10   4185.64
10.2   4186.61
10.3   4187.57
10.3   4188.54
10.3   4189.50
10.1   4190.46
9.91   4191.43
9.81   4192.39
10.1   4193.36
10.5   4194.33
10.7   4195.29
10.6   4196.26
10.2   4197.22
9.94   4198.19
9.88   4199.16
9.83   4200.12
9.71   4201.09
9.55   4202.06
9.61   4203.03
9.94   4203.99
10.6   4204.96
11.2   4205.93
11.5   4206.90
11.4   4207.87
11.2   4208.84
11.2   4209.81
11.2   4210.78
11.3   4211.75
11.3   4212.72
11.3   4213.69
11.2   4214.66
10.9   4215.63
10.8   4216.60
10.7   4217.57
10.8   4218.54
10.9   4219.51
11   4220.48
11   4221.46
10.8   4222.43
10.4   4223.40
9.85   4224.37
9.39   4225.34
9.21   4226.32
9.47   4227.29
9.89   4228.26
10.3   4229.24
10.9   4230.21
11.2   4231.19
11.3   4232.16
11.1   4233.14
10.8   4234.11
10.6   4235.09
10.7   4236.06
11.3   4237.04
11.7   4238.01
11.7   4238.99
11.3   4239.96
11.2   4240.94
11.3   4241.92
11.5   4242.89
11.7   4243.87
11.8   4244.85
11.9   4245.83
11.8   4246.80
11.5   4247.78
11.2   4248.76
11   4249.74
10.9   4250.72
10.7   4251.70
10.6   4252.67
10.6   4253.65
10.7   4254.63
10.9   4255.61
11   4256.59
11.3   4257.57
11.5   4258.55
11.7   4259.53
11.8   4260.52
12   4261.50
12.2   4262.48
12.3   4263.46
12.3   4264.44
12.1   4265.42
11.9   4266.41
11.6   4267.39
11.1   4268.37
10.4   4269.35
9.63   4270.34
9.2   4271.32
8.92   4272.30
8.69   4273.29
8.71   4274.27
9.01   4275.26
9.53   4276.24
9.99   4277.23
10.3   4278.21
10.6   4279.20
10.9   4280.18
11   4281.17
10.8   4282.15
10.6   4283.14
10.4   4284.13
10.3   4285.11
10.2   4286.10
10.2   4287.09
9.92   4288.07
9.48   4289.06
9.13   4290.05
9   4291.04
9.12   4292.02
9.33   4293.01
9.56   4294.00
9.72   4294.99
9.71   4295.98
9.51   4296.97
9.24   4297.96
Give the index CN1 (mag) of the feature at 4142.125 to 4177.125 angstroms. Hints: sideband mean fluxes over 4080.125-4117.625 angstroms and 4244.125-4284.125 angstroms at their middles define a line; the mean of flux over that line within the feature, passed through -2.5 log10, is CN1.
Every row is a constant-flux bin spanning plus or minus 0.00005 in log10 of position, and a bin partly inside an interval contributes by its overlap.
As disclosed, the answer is 0.11 mag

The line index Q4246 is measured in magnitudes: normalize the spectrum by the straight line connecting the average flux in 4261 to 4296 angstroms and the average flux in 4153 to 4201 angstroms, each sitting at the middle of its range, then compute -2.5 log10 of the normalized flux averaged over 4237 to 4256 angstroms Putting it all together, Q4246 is -0.116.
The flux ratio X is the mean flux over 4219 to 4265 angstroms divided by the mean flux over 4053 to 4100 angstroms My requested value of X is 1.1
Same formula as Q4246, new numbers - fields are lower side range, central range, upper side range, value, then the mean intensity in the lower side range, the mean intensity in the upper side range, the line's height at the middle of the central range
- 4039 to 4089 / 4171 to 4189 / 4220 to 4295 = 0.09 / 10.2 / 10.7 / 10.5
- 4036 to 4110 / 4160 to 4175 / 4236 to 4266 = 0.12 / 10.2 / 11.4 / 10.9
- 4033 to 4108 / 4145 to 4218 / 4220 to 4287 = 0.06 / 10.2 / 10.8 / 10.6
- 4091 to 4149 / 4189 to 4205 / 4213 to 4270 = 0.07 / 10.1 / 11.1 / 10.7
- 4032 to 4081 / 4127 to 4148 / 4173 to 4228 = 0.04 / 10.1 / 10.3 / 10.2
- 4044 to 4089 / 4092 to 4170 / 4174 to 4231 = 0.03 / 10.2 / 10.3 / 10.2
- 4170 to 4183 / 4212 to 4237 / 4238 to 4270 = 0.00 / 9.43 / 11.4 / 10.7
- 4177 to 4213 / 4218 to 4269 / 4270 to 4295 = -0.12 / 10.2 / 9.78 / 9.99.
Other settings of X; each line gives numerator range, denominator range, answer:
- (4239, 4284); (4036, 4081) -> 1.08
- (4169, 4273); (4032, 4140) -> 1.04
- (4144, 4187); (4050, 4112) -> 0.94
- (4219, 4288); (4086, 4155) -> 1.07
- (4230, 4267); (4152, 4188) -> 1.18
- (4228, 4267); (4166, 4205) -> 1.16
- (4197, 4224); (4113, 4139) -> 1.05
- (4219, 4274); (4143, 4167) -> 1.12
